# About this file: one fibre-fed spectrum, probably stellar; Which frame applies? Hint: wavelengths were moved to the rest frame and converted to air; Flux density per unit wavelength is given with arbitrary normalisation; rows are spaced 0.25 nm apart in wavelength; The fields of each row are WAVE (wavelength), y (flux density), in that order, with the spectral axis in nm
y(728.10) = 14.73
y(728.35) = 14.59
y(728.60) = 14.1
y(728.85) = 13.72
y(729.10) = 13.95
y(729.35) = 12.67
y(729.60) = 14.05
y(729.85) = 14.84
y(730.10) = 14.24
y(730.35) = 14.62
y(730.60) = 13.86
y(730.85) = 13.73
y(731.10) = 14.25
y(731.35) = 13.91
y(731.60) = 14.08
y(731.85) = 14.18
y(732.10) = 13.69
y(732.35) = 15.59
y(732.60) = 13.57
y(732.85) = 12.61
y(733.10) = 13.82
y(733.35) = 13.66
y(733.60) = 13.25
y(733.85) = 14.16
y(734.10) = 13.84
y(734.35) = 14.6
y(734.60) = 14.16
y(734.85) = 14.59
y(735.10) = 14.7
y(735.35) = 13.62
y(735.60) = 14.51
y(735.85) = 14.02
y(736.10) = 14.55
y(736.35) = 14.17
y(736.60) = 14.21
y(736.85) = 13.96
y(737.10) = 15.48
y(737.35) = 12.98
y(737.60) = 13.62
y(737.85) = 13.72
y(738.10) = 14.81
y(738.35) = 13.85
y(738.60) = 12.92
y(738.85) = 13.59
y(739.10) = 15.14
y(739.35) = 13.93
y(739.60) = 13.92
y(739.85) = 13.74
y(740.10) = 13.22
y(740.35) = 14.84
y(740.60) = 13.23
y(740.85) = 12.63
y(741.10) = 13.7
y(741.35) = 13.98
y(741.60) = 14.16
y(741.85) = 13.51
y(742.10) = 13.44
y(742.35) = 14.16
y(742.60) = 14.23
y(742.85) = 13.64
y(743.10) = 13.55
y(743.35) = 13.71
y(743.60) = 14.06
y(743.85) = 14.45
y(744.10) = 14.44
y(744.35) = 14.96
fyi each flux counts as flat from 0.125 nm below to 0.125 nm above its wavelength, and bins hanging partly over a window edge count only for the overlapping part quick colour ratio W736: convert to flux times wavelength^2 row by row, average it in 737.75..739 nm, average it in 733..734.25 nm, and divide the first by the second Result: 1.02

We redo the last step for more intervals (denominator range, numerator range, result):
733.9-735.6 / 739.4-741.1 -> 0.97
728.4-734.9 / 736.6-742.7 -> 1.01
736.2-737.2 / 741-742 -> 0.97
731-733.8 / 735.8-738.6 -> 1.03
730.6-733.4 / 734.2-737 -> 1.04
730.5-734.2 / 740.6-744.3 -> 1.02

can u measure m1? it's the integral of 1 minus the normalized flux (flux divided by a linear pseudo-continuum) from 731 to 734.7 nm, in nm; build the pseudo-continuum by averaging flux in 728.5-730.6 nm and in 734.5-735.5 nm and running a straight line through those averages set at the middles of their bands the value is 0.06 nm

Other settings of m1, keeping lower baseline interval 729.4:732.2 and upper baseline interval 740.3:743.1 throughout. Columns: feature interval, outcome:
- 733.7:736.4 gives -0.06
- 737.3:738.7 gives 0.02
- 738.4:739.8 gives -0.01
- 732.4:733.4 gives 0.03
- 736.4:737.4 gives -0.03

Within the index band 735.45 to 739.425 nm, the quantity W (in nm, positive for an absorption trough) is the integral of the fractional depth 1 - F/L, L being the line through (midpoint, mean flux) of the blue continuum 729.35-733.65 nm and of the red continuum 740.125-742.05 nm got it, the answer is -0.09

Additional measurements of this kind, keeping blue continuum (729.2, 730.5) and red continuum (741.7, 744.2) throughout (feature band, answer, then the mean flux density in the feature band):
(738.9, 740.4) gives -0.01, 14.1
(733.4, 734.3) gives 0.01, 13.8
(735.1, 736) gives -0.01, 14.2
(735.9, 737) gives -0.02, 14.2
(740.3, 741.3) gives 0.03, 13.5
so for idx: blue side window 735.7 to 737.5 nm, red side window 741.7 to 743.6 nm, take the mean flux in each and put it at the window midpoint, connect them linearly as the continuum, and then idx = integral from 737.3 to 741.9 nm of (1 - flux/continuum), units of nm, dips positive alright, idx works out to 0.07 nm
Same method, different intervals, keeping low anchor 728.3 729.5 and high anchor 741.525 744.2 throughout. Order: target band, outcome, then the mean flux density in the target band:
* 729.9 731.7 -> -0.04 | 14.1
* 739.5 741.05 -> 0.03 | 13.6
